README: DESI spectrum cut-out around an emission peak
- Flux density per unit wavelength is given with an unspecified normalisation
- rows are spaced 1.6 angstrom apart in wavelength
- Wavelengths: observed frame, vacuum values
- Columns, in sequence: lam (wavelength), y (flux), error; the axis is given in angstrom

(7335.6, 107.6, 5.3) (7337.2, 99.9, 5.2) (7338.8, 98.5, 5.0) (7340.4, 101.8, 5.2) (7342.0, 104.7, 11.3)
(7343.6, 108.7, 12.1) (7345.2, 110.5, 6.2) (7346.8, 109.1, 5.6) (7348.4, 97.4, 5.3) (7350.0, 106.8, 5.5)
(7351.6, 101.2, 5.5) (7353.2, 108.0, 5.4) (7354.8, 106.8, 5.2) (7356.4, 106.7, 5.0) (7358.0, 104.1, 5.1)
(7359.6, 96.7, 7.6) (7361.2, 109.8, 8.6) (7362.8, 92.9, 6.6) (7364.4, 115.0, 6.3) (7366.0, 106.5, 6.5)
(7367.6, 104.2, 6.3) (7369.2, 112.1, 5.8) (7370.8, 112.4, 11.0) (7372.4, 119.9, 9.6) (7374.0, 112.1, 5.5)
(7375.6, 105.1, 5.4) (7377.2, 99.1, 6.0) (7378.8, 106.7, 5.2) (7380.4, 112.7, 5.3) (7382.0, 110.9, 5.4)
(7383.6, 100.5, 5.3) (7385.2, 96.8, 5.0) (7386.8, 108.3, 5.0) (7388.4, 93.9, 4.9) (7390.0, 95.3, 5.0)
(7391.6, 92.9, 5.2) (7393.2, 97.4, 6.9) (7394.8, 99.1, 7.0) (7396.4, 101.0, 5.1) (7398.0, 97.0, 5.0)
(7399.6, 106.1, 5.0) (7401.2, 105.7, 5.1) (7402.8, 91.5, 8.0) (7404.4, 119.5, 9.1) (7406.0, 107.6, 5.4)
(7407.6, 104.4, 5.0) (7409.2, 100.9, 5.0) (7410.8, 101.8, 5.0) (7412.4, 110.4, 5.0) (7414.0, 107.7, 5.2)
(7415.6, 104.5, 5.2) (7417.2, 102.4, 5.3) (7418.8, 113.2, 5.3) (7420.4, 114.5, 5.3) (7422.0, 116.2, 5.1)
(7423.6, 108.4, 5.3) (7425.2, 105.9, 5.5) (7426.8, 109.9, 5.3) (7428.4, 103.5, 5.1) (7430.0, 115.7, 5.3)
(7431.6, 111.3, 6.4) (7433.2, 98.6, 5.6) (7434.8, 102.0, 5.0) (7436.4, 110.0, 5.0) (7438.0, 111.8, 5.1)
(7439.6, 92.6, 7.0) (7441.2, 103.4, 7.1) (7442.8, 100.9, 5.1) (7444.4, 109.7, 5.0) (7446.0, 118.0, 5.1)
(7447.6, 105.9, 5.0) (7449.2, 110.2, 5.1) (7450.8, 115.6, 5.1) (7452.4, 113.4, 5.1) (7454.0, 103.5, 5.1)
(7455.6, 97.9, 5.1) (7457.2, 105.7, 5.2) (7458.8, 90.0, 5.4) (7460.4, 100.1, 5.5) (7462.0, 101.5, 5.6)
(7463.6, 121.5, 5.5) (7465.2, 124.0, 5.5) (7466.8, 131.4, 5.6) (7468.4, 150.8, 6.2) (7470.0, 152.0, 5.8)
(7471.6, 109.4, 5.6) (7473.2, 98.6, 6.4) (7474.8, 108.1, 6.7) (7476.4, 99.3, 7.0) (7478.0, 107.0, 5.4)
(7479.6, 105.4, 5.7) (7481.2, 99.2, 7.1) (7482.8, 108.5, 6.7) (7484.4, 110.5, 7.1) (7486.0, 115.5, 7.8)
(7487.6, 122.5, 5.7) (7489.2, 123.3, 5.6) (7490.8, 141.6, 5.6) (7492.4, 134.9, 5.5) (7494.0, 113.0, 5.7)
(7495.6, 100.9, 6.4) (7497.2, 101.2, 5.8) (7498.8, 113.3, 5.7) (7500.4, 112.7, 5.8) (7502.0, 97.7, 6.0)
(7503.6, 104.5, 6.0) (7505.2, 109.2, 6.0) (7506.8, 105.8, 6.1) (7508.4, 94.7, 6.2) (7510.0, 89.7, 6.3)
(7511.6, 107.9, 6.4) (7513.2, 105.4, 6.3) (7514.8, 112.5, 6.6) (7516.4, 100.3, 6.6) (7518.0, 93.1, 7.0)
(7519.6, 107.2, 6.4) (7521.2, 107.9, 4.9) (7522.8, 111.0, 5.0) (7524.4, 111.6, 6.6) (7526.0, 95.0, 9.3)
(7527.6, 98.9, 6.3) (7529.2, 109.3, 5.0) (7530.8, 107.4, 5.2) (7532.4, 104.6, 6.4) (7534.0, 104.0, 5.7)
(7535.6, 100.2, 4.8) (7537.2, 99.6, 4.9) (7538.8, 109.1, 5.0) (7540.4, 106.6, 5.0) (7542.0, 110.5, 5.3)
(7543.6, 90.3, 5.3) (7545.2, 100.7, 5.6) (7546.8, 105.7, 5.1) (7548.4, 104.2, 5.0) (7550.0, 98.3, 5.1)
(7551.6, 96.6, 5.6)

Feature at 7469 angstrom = Halpha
